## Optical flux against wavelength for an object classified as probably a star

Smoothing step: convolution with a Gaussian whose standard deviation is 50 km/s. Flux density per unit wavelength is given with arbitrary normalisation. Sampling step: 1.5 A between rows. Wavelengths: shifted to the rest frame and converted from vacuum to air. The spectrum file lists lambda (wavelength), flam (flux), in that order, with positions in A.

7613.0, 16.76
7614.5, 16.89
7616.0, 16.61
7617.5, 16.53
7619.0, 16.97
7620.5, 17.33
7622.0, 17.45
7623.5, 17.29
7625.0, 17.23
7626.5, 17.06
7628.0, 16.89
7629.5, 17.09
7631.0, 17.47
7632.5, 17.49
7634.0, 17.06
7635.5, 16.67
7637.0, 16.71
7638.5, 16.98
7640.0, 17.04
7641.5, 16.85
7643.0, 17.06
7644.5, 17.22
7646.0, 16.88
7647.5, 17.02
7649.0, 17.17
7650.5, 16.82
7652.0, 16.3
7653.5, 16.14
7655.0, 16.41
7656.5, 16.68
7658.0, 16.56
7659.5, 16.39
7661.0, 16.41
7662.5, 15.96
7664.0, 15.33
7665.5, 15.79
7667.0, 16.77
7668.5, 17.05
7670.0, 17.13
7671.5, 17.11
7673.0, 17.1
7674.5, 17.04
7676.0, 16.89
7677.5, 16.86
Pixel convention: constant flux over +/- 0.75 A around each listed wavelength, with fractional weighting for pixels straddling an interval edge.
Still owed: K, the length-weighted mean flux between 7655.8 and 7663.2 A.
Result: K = 16.4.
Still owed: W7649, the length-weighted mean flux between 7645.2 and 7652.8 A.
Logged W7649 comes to 16.8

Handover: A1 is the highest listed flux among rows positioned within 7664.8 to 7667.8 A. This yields 16.77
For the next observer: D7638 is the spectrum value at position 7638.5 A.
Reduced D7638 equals 16.98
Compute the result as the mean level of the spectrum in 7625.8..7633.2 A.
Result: 17.2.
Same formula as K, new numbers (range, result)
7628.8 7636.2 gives 17.2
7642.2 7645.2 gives 17.1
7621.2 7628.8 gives 17.2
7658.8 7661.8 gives 16.4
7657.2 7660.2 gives 16.5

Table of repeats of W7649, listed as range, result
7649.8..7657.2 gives 16.5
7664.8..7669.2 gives 16.5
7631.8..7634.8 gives 17.3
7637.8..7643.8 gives 17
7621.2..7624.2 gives 17.4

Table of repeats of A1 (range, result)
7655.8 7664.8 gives 16.68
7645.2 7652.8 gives 17.17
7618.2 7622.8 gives 17.45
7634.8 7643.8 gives 17.06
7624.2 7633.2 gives 17.49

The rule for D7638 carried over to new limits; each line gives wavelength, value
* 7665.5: 15.79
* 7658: 16.56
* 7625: 17.23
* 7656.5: 16.68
